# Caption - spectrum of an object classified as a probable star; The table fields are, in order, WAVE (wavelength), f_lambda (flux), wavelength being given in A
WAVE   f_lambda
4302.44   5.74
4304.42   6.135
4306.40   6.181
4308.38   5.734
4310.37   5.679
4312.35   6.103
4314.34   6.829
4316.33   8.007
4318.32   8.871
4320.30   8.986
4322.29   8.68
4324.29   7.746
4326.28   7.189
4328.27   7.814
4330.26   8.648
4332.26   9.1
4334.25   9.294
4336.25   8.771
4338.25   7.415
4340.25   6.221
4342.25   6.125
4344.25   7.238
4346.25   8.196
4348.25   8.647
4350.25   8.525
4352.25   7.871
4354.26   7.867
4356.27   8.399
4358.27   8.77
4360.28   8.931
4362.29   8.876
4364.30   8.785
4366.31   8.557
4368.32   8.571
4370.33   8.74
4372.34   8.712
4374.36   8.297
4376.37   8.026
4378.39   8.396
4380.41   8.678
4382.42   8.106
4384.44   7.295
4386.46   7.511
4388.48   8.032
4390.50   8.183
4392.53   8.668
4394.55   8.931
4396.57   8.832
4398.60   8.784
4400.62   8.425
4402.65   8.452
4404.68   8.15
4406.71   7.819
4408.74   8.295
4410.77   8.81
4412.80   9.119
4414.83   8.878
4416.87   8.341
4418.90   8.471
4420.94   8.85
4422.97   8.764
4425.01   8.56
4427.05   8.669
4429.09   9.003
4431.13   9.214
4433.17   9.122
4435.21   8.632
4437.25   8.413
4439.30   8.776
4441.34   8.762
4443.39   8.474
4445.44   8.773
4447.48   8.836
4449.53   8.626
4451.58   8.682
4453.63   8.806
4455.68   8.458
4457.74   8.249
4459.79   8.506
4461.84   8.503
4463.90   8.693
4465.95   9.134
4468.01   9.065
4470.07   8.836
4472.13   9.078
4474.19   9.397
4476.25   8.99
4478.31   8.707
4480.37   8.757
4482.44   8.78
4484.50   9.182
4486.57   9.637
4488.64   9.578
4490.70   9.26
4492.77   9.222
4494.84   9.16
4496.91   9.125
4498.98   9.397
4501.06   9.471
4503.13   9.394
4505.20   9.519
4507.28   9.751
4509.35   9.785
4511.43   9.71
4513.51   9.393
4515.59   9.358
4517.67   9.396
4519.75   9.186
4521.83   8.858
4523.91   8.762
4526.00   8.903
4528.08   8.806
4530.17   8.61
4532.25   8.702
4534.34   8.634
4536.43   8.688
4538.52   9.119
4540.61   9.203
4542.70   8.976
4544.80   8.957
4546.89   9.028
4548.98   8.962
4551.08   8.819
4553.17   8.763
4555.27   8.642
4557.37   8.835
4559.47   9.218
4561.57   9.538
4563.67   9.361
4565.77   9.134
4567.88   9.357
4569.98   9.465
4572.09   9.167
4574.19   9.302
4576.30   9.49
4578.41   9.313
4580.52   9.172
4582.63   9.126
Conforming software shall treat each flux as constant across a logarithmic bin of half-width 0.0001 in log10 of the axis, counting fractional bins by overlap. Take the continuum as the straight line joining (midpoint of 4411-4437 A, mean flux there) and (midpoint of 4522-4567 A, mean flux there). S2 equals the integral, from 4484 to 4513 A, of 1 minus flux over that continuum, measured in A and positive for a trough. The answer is -1.85 A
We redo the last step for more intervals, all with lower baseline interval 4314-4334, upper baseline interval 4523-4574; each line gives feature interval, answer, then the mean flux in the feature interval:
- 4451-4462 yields 0.2 A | 8.53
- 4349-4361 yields 0.0 A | 8.39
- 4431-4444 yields -0.2 A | 8.75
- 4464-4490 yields -0.9 A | 9.08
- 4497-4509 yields -0.9 A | 9.49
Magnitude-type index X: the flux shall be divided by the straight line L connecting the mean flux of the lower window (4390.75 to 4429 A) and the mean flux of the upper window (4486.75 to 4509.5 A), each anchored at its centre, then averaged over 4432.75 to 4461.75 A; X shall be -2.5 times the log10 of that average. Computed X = 0.04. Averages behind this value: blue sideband 8.6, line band 8.64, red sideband 9.42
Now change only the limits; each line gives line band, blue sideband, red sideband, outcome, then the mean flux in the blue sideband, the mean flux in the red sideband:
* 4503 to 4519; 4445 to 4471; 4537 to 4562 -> -0.08 mag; 8.7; 8.99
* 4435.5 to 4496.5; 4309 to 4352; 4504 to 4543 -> -0.02 mag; 7.8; 9.13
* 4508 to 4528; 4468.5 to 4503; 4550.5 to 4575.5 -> -0.01 mag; 9.17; 9.14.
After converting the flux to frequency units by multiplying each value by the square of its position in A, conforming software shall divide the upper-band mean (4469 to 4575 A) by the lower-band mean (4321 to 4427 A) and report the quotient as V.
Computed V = 1.17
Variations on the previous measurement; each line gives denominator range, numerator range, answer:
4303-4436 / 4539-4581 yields 1.22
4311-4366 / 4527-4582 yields 1.24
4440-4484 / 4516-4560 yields 1.05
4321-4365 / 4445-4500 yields 1.17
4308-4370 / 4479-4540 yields 1.24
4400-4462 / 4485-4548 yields 1.11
